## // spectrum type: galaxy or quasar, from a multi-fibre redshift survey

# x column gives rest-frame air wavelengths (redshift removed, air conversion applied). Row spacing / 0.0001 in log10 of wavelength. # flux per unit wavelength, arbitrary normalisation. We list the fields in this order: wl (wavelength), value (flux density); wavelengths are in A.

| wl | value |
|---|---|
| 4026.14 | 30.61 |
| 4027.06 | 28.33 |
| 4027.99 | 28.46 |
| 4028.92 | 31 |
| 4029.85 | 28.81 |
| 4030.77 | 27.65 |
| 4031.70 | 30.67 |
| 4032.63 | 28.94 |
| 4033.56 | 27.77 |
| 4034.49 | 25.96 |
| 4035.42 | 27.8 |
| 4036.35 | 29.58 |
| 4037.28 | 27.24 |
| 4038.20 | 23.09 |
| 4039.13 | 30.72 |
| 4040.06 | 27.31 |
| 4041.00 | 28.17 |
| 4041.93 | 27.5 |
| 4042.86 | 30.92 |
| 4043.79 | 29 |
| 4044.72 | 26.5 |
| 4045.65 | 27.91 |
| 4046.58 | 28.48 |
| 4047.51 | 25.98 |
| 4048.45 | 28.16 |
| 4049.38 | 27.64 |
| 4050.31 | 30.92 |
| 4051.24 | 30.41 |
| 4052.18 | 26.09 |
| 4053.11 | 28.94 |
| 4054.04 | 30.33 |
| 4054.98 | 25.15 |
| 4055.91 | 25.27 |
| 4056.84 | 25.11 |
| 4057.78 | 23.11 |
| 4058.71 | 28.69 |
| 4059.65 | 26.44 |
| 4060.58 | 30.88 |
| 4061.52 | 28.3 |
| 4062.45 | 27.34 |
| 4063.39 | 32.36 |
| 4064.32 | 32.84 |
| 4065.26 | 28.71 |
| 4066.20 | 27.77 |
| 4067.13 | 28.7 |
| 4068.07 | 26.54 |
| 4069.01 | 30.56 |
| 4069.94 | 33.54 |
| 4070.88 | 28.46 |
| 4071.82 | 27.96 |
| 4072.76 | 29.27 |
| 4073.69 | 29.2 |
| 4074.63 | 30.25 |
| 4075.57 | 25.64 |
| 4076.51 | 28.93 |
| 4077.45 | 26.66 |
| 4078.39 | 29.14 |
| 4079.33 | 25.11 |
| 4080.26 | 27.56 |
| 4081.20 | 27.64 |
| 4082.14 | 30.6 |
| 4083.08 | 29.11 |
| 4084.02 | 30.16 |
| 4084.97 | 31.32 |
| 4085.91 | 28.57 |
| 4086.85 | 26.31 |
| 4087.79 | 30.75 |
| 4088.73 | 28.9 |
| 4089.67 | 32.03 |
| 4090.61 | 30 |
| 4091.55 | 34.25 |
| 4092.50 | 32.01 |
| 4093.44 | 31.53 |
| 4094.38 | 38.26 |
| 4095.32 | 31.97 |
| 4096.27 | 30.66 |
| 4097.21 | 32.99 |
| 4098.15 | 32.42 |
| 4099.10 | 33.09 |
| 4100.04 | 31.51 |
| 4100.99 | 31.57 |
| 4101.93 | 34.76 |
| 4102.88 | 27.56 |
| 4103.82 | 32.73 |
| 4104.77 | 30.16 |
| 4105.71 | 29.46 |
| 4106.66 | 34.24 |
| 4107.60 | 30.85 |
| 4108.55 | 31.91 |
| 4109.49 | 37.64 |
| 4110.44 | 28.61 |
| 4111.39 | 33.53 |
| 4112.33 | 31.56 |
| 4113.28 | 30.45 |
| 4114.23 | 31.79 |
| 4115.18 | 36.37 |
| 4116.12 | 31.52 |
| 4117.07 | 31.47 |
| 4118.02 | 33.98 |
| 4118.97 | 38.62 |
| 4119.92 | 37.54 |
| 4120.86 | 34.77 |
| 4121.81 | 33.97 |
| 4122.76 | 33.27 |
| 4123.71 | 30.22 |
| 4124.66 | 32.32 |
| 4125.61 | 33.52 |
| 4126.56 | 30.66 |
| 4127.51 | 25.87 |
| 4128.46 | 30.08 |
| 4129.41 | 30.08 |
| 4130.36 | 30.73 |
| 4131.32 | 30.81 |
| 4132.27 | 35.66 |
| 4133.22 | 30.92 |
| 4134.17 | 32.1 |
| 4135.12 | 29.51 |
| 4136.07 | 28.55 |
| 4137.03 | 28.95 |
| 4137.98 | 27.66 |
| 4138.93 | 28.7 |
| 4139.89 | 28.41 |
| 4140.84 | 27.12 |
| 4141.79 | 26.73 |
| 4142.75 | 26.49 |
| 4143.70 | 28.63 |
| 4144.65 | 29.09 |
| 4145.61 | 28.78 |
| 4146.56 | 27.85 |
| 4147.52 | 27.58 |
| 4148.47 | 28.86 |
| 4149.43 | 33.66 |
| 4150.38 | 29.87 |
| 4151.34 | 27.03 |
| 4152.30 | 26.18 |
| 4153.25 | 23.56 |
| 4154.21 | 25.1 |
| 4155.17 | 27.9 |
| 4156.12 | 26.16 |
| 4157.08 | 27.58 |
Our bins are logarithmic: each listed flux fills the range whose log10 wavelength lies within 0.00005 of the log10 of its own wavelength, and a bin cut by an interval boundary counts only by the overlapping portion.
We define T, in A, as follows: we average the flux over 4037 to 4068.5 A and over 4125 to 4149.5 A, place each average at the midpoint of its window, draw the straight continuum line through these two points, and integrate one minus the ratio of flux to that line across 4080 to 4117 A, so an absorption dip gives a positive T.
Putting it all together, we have -3.4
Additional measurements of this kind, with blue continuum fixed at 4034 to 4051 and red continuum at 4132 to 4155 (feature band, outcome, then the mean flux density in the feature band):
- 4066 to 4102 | -2.4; 30.1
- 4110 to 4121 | -1.9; 33.3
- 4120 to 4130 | -1.1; 31.7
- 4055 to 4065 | 0.1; 27.9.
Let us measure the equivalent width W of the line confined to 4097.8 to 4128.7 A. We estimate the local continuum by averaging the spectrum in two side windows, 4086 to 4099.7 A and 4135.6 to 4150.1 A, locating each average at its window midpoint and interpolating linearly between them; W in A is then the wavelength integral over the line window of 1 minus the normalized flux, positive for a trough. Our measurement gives -2.0 A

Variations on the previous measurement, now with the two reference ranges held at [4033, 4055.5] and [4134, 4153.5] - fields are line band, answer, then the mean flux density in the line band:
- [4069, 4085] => -0.4 A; 28.8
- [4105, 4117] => -1.7 A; 32.3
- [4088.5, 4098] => -1.4 A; 32.4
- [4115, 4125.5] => -2.1 A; 33.9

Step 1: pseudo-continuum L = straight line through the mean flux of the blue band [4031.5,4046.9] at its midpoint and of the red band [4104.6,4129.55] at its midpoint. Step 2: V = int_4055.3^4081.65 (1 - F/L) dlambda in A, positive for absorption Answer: 1.3 A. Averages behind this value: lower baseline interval 28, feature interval 28.3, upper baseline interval 32.5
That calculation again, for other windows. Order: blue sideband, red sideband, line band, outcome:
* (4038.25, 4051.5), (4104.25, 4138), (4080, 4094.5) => 0.0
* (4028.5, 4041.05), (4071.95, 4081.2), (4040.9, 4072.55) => -0.4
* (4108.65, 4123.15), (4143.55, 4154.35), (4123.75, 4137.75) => 0.2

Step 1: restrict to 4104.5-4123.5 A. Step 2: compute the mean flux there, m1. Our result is 33.1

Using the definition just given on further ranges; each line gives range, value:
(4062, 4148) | 30.6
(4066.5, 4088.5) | 28.8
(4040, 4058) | 27.7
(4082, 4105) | 31.3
